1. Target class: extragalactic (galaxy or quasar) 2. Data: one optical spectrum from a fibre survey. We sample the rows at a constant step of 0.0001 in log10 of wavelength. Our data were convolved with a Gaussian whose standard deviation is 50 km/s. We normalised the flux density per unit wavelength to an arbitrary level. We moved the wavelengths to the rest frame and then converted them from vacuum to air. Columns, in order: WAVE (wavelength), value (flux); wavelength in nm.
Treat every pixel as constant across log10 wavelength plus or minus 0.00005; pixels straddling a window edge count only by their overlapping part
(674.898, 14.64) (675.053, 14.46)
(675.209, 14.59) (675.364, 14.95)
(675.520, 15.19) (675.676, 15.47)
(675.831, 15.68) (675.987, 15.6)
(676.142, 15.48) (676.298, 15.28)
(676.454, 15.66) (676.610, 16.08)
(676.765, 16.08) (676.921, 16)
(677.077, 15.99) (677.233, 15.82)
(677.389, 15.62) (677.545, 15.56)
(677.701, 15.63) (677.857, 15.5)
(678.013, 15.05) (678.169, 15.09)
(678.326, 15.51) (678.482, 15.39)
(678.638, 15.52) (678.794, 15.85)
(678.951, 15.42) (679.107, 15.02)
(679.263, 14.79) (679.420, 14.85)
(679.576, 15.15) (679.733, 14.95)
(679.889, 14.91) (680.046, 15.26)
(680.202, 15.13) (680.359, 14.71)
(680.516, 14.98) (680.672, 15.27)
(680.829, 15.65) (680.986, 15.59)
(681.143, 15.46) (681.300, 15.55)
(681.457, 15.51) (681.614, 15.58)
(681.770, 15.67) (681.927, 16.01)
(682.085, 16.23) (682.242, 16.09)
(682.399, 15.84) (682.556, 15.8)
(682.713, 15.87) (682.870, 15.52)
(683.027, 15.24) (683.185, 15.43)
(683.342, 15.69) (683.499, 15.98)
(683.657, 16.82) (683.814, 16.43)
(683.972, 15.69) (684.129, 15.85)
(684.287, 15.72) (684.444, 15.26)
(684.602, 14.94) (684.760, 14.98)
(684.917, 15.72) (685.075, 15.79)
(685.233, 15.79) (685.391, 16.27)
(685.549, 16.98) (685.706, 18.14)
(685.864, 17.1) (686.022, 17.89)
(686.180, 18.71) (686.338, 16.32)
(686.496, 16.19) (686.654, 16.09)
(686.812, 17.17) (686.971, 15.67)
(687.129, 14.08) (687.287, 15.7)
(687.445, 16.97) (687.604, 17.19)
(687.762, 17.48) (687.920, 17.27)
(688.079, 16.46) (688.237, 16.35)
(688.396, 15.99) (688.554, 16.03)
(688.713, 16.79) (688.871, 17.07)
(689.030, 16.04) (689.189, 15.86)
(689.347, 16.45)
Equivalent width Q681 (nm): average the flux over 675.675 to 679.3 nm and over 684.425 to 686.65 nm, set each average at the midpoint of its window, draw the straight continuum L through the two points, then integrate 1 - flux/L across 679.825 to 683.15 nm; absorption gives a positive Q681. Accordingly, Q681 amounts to 0.10 nm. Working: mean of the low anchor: 15.6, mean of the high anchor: 16.5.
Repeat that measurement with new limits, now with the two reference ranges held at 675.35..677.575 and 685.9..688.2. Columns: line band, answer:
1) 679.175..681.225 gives 0.11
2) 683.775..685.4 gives 0.08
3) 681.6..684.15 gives 0.06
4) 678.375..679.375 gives 0.04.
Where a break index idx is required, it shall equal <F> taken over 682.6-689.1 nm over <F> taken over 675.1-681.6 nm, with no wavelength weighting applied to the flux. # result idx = 1.1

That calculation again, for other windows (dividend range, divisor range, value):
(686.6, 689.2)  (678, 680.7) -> 1.08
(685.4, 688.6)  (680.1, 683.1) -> 1.07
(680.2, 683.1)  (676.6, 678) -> 0.99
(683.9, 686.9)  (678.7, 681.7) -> 1.07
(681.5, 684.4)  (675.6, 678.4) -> 1.02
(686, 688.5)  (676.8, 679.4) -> 1.07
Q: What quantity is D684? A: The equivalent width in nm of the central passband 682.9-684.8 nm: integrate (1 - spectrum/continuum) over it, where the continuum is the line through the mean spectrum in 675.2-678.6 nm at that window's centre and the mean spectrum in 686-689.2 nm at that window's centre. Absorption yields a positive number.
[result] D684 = 0.058 nm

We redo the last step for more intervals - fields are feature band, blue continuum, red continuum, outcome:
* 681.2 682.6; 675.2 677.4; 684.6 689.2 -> 0.02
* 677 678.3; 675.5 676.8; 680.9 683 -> 0.01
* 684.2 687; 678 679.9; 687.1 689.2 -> -0.05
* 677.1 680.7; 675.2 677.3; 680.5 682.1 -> 0.07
